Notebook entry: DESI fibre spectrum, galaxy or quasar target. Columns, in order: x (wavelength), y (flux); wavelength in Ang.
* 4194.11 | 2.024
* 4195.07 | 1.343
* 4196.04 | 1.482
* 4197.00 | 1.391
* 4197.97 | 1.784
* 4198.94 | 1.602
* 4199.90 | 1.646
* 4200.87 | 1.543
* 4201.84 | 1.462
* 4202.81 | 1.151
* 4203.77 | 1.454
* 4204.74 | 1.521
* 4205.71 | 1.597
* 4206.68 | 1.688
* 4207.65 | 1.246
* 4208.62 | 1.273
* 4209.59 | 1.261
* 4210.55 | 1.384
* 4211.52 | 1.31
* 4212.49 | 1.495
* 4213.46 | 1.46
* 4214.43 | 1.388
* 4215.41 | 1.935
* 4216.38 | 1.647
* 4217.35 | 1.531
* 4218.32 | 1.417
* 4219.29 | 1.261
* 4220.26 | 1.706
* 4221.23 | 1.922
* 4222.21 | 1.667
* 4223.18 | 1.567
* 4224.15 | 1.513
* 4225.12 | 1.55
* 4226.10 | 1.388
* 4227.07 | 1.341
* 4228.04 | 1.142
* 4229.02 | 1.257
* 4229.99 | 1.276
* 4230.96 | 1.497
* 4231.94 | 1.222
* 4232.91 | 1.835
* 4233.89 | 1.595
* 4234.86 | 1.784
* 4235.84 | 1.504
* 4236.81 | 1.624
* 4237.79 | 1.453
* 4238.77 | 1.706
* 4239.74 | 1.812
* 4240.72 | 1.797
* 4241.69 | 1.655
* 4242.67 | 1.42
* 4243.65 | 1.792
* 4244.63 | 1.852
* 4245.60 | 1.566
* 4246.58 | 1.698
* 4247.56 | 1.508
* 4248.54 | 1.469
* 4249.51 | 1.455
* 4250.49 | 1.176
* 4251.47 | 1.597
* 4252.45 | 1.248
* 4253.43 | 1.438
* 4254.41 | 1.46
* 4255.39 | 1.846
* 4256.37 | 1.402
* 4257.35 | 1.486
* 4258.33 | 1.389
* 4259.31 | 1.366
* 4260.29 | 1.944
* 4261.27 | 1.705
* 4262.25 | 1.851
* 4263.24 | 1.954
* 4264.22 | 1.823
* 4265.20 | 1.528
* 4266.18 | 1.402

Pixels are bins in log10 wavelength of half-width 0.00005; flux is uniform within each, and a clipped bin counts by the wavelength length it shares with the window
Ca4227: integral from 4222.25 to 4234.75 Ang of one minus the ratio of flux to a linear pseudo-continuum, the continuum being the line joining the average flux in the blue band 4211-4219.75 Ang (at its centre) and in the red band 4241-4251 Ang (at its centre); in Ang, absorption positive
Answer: 0.60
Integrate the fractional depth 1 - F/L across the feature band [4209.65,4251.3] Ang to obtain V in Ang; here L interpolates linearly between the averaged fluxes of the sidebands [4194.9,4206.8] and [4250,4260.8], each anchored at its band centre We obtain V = -1.0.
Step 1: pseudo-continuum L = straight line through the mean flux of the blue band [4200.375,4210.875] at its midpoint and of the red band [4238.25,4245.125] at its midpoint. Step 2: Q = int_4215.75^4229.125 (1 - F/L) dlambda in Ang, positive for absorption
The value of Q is 0.4 Ang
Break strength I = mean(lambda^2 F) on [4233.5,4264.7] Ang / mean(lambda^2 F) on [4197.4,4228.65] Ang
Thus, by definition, 1.09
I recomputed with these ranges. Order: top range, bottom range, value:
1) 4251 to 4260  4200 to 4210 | 1.06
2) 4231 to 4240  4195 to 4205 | 1.09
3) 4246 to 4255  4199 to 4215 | 1.03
